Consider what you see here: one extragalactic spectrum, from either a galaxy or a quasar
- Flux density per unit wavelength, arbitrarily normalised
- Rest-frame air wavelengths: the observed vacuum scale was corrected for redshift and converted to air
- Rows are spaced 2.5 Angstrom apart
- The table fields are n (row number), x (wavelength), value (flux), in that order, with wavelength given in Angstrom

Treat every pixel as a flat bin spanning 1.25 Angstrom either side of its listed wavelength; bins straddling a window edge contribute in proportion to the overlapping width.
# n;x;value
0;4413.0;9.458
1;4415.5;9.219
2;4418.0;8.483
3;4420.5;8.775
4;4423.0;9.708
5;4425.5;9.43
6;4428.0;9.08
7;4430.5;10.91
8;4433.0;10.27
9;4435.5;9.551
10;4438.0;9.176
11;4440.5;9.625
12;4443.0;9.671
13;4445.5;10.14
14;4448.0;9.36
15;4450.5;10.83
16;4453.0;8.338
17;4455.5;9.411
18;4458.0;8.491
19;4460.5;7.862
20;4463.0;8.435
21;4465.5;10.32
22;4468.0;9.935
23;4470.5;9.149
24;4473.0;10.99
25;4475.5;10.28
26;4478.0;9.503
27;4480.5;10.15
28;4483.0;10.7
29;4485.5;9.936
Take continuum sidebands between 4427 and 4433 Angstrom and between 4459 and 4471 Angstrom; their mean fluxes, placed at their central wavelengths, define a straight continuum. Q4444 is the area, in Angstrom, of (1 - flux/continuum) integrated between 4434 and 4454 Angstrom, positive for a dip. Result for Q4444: 0.2 Angstrom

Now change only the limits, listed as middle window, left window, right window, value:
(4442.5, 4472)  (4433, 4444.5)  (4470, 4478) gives 1.6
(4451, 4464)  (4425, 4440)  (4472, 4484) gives 1.8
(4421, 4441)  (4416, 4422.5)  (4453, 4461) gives -2.1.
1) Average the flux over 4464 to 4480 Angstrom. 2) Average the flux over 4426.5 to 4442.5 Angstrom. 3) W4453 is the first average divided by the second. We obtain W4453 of 1.03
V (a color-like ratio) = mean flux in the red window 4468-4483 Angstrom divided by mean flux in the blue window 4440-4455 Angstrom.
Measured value 1.0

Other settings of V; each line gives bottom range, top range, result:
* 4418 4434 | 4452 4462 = 0.89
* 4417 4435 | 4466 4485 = 1.06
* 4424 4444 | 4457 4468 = 0.92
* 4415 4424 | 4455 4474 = 1.03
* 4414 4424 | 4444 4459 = 1.05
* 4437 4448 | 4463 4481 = 1.03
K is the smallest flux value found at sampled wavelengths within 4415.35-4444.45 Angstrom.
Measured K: 8.483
